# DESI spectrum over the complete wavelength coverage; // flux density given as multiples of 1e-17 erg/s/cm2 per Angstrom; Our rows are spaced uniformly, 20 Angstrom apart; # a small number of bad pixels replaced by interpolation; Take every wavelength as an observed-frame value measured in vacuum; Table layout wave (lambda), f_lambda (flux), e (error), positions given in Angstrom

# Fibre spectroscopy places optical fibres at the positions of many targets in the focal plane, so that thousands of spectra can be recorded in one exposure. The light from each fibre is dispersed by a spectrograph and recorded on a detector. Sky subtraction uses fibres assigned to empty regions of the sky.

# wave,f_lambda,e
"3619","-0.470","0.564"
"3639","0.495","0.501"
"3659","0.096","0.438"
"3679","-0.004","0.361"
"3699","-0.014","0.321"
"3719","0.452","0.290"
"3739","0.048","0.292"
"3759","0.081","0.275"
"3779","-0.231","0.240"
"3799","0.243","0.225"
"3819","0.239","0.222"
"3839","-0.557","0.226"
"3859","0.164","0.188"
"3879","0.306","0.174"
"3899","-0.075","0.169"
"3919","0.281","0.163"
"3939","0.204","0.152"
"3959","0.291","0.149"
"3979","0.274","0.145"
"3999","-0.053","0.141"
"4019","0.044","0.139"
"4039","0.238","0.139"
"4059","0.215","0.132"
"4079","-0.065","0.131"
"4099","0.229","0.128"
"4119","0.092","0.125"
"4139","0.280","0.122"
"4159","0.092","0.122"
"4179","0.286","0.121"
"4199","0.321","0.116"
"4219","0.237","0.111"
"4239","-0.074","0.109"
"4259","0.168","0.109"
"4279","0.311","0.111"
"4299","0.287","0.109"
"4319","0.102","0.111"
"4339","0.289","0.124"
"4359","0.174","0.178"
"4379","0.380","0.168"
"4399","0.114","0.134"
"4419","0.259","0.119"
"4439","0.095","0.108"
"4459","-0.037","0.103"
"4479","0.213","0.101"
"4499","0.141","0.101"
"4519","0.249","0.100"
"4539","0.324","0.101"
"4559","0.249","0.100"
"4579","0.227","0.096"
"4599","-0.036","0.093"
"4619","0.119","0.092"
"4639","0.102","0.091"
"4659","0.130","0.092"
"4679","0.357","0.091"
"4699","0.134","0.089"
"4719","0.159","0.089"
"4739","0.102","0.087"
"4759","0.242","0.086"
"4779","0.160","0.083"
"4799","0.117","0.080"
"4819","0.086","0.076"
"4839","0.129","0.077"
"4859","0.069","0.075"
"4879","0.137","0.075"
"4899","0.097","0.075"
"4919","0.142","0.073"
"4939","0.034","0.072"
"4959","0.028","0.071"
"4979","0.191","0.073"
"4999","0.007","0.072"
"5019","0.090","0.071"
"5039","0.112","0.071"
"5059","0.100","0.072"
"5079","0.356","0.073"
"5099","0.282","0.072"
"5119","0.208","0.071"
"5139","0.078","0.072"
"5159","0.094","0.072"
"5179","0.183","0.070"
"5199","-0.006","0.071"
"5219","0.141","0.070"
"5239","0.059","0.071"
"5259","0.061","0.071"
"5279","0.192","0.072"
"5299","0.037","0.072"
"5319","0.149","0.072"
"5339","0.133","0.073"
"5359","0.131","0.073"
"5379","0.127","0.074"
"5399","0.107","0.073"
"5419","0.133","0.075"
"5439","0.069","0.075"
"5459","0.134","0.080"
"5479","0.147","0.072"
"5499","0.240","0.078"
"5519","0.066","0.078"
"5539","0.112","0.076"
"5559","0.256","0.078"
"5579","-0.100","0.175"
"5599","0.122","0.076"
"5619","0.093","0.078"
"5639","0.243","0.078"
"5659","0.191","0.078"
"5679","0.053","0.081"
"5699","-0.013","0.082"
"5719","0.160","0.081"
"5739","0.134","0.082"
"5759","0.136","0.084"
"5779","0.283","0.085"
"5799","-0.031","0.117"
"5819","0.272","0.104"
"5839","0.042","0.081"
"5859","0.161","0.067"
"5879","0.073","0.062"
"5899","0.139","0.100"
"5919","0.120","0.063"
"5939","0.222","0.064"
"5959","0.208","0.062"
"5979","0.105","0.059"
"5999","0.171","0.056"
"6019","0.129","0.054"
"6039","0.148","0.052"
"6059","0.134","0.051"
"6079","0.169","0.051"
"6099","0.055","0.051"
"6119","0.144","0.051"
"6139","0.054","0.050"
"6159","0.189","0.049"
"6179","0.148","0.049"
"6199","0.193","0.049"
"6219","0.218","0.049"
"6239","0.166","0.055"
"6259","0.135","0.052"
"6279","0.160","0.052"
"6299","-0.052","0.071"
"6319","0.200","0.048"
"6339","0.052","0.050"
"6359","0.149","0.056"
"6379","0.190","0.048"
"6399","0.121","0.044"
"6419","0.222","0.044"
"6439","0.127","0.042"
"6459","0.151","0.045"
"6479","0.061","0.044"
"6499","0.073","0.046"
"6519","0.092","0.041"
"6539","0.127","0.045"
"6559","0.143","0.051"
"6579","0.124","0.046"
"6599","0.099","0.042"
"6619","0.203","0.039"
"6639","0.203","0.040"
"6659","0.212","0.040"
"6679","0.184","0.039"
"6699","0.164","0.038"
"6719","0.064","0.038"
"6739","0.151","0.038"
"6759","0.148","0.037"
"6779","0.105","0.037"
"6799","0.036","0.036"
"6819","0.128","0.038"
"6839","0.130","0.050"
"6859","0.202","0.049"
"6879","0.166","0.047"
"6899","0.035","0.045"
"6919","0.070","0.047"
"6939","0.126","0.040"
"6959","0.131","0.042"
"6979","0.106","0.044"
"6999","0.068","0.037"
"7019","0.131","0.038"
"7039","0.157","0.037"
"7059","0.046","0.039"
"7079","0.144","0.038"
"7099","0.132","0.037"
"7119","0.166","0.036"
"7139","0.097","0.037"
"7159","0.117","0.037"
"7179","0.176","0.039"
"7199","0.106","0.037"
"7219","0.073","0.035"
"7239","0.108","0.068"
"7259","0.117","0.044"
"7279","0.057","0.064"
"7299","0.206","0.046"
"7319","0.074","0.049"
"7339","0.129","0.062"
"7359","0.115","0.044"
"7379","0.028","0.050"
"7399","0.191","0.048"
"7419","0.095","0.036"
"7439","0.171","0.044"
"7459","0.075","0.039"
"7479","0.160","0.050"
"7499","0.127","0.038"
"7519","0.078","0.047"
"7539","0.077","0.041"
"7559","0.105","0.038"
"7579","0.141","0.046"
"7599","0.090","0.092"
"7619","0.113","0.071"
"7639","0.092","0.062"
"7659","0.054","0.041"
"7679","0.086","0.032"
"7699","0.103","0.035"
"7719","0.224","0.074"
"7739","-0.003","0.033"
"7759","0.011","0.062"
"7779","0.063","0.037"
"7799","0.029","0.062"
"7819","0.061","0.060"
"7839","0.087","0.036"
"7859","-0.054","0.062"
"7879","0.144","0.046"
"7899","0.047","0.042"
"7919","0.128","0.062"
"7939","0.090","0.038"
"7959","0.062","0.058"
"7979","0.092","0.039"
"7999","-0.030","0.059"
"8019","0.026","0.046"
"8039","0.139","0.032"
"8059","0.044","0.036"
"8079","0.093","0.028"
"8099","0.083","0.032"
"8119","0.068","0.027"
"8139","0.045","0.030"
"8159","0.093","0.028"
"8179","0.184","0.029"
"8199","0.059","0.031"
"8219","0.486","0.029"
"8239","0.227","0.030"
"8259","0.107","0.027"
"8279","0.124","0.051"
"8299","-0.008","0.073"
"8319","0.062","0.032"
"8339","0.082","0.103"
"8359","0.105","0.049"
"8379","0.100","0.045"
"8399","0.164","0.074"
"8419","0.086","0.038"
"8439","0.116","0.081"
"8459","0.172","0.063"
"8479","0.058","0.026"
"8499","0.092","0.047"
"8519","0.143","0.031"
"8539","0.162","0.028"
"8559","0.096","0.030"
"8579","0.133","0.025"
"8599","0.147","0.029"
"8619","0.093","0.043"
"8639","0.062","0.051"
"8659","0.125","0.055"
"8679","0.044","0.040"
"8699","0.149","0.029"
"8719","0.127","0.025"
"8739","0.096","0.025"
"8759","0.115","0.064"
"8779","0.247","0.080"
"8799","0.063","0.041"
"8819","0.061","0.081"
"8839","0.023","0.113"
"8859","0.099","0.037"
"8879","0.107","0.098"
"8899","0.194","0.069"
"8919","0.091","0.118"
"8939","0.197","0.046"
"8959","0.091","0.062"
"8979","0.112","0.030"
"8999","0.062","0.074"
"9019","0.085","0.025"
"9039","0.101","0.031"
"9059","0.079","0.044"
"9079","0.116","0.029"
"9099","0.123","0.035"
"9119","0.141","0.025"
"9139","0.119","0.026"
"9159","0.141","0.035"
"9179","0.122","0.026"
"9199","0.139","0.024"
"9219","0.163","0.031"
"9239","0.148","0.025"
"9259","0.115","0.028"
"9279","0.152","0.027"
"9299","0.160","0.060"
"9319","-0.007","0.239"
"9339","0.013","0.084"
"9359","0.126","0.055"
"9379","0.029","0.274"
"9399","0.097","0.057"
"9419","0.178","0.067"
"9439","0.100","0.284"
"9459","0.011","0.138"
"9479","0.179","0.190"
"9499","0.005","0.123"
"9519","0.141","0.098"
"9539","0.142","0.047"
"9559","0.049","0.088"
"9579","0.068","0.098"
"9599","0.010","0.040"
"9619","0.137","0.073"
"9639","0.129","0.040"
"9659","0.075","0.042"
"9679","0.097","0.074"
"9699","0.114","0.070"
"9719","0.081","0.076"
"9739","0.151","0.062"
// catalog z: 1.21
